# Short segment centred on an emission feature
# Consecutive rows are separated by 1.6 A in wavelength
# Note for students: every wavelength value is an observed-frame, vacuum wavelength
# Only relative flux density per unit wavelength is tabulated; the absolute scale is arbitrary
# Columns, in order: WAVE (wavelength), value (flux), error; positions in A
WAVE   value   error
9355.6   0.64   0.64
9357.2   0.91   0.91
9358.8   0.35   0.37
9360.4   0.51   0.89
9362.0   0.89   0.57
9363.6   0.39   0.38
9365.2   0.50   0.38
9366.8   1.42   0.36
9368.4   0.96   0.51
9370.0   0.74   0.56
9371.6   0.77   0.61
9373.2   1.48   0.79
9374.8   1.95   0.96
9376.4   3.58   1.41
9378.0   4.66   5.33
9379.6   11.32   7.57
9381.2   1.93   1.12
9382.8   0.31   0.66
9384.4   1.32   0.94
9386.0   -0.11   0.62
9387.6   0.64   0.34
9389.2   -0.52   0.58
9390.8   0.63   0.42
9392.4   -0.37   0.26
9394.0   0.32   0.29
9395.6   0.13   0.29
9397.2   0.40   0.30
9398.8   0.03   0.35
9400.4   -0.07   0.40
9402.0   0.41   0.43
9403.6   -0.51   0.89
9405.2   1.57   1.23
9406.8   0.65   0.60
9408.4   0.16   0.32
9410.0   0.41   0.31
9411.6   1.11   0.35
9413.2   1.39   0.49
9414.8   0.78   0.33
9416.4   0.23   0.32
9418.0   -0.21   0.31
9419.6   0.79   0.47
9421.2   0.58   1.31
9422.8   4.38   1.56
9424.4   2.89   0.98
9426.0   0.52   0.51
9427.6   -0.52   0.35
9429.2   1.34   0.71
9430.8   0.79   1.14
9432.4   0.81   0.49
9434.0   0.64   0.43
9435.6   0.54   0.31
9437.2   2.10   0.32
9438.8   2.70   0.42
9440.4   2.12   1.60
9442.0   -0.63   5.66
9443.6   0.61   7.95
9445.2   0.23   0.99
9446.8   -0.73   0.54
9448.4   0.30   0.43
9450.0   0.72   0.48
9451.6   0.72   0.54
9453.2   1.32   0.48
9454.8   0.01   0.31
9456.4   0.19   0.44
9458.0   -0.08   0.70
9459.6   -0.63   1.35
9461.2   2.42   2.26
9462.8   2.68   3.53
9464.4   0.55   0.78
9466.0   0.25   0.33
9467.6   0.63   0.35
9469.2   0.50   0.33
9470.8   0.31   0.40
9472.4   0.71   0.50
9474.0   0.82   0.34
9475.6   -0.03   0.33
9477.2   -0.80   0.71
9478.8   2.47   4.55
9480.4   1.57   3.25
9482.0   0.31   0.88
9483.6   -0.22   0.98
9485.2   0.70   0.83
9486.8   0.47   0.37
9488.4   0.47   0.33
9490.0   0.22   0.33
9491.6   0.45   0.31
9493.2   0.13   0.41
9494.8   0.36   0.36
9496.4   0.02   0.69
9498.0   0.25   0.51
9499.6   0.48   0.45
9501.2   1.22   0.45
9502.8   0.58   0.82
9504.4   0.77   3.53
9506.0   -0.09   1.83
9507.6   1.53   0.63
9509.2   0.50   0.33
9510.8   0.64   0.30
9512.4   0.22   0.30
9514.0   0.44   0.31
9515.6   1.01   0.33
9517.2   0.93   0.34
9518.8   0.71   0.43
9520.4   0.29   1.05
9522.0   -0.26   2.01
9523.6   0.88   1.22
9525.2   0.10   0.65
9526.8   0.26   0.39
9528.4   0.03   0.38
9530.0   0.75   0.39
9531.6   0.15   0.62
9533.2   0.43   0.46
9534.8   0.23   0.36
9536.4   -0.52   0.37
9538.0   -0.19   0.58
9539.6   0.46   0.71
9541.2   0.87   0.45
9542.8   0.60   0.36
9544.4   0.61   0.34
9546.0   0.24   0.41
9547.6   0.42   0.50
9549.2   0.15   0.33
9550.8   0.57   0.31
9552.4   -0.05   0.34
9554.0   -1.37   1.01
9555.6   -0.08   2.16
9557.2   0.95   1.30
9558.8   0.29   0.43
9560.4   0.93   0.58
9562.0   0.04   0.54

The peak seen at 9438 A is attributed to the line H-beta 4861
